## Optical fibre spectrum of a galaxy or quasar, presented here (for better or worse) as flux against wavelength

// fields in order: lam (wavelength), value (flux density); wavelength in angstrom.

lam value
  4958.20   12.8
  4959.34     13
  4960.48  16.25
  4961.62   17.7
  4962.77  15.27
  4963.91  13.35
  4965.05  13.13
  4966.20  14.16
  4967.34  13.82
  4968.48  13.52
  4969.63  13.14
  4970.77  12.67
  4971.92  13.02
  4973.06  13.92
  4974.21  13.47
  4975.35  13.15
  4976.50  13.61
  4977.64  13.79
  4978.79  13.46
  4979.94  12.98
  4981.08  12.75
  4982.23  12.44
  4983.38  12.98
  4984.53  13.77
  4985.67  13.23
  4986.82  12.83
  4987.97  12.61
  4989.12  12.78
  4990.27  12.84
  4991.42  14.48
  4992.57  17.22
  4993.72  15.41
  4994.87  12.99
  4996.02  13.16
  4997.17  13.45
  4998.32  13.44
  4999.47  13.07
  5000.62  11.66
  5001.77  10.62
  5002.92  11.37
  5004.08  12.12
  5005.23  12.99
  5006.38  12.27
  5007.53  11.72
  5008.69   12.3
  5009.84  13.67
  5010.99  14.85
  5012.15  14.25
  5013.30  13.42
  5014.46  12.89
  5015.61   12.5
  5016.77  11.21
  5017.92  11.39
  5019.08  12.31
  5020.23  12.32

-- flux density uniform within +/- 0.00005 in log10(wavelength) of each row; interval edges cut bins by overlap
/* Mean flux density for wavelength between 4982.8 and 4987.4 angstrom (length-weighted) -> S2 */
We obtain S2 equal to 13.2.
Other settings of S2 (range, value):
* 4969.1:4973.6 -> 13.2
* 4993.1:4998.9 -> 13.7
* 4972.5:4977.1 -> 13.5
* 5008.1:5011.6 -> 13.6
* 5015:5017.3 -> 11.9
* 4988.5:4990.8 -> 12.8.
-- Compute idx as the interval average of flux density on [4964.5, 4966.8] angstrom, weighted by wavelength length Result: 13.6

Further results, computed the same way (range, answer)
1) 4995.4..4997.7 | 13.3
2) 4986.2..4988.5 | 12.7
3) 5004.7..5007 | 12.6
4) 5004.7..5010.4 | 12.6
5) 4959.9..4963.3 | 16.4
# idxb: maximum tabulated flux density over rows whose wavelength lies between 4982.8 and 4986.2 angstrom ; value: 13.77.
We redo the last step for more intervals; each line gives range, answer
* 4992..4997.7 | 17.22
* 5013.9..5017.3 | 12.89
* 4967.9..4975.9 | 13.92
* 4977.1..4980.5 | 13.79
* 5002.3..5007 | 12.99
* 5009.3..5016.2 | 14.85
